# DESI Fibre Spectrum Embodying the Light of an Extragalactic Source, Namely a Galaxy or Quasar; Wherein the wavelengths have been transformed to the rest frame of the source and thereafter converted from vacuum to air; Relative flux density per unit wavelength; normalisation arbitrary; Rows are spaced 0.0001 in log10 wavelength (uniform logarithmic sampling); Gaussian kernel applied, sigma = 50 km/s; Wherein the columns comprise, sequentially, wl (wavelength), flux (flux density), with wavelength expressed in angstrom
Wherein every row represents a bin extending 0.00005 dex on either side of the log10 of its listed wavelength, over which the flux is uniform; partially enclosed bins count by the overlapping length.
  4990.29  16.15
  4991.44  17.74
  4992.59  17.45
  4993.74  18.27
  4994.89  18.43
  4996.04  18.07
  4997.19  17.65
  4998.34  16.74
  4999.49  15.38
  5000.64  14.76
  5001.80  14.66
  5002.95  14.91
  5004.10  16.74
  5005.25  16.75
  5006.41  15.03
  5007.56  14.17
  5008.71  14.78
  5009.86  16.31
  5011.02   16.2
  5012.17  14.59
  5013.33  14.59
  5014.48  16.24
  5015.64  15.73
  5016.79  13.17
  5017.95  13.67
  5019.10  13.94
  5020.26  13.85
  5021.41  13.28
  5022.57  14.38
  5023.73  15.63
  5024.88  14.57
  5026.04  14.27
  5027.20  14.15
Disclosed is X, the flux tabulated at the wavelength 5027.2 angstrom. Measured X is 14.15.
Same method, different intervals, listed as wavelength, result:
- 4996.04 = 18.07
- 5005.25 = 16.75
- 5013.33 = 14.59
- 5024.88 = 14.57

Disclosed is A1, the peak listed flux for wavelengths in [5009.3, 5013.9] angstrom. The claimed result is 16.31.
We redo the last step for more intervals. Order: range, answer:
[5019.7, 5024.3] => 15.63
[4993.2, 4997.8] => 18.43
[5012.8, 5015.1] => 16.24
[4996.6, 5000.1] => 17.65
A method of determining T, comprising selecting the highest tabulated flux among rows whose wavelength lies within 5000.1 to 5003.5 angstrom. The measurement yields 14.91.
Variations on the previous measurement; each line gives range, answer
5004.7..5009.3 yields 16.75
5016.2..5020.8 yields 13.94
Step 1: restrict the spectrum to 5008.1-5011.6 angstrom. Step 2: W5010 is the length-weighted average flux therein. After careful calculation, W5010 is 15.8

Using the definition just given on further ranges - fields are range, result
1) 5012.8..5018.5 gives 14.7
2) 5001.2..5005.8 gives 15.7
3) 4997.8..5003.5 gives 15.3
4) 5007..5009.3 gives 14.5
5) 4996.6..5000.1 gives 16.6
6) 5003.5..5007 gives 16.2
